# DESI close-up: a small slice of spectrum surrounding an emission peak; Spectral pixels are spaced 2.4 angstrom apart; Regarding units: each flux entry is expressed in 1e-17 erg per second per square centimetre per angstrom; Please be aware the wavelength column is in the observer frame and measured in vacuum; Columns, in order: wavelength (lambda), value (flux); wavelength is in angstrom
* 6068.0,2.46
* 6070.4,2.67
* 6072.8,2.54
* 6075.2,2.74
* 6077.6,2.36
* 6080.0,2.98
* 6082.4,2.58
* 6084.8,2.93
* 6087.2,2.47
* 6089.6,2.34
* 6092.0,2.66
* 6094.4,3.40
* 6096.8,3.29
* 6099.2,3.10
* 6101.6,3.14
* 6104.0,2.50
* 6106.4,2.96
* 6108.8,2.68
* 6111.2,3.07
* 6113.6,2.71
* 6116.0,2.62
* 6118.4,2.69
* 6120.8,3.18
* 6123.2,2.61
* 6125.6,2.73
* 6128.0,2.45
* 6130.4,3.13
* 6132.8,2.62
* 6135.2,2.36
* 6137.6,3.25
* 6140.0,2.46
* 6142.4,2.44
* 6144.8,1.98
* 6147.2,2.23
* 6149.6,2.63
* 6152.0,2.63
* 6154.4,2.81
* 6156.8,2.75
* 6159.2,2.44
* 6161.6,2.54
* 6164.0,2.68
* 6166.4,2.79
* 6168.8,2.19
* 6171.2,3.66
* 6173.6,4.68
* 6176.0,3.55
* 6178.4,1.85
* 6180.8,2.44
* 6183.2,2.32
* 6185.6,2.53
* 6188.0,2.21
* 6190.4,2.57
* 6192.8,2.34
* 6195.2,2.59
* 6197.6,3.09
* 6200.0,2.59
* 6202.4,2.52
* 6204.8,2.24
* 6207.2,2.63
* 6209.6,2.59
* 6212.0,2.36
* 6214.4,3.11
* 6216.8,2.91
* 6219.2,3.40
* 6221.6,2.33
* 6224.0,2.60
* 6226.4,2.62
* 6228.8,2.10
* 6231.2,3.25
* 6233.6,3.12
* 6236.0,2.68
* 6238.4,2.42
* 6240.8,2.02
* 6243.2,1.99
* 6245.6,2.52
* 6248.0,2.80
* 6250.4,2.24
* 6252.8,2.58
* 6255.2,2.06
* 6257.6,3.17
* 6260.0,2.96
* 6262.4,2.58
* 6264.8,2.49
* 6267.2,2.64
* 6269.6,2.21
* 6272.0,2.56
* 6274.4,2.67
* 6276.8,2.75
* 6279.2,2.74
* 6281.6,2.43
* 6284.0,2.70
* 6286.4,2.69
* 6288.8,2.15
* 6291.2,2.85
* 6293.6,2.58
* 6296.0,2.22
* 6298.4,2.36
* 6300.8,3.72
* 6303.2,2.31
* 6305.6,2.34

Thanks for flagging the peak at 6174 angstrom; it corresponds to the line Hbeta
